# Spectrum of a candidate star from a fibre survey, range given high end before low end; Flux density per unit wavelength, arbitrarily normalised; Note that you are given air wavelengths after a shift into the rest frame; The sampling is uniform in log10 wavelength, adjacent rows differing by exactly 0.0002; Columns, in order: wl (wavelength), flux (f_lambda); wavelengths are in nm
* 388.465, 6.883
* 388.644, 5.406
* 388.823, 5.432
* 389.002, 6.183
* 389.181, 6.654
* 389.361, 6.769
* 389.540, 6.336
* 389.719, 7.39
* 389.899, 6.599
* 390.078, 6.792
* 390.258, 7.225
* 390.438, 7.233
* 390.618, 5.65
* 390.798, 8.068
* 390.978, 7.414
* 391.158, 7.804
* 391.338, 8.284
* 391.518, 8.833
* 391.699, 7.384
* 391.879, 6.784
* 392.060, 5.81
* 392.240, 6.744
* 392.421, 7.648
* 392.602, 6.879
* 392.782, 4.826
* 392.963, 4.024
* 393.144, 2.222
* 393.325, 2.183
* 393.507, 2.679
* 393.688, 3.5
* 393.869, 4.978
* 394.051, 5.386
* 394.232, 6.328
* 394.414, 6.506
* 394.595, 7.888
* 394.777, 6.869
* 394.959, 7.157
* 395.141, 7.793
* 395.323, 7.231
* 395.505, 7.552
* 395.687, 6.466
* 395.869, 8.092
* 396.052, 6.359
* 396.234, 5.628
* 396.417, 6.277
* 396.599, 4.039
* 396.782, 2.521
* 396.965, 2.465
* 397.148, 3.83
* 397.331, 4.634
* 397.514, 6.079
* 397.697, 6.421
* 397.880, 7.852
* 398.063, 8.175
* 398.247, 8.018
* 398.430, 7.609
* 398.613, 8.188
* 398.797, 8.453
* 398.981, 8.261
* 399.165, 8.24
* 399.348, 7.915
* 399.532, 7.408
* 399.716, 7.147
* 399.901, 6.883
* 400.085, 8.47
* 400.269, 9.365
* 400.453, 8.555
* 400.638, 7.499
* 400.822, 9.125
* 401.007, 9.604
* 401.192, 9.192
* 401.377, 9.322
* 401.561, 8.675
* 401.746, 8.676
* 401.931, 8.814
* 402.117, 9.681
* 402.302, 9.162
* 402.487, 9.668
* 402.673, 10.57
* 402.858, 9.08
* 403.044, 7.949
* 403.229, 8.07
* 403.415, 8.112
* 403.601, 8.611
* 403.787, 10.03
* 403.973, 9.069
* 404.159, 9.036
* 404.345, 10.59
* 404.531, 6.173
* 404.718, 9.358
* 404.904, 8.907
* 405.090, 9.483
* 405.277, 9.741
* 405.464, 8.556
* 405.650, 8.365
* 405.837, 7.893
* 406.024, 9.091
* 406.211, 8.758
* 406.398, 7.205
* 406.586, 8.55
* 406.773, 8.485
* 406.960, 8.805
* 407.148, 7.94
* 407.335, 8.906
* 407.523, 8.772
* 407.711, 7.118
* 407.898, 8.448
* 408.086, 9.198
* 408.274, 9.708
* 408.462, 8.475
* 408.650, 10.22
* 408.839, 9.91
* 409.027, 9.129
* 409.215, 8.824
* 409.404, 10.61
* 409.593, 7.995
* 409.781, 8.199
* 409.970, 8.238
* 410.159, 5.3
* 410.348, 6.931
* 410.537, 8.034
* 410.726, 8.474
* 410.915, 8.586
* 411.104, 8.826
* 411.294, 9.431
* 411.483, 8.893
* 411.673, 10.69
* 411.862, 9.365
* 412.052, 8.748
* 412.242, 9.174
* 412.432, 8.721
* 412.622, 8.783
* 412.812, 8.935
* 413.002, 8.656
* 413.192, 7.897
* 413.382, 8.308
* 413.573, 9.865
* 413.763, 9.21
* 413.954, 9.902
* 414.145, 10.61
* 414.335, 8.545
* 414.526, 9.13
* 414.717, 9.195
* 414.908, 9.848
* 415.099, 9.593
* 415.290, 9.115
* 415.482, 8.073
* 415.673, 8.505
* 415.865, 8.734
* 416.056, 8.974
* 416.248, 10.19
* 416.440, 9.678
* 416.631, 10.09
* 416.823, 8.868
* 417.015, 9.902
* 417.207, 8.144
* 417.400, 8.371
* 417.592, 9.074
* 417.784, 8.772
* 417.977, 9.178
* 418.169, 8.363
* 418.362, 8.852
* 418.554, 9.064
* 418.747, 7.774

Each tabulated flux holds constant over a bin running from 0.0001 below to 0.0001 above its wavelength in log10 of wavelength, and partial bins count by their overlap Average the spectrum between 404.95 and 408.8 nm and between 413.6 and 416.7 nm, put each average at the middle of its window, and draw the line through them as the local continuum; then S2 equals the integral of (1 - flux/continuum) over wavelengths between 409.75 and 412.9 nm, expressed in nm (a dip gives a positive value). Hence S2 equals 0.173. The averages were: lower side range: 8.71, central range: 8.56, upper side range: 9.34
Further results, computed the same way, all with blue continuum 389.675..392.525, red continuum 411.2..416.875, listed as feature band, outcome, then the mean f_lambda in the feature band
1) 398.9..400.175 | 0.031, 7.75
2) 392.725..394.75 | 0.760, 4.66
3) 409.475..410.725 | 0.179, 7.58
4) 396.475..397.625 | 0.550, 4.04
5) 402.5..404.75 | -0.164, 8.9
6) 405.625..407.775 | 0.056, 8.34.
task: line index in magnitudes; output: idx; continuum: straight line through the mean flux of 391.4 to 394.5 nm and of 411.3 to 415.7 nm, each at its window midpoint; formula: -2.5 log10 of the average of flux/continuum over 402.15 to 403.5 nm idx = -0.24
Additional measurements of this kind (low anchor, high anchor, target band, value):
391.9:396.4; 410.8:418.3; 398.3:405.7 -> -0.216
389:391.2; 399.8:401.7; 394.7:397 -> 0.271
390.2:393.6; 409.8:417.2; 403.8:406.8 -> -0.113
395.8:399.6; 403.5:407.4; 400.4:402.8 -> -0.195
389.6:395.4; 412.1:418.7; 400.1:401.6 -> -0.214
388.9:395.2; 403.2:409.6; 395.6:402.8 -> 0.010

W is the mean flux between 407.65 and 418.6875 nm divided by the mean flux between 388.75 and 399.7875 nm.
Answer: 1.39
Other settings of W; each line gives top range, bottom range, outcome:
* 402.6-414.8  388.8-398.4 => 1.42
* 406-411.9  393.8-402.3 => 1.19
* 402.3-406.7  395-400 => 1.33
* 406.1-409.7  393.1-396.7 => 1.52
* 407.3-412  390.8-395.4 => 1.42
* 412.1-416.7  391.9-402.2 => 1.35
